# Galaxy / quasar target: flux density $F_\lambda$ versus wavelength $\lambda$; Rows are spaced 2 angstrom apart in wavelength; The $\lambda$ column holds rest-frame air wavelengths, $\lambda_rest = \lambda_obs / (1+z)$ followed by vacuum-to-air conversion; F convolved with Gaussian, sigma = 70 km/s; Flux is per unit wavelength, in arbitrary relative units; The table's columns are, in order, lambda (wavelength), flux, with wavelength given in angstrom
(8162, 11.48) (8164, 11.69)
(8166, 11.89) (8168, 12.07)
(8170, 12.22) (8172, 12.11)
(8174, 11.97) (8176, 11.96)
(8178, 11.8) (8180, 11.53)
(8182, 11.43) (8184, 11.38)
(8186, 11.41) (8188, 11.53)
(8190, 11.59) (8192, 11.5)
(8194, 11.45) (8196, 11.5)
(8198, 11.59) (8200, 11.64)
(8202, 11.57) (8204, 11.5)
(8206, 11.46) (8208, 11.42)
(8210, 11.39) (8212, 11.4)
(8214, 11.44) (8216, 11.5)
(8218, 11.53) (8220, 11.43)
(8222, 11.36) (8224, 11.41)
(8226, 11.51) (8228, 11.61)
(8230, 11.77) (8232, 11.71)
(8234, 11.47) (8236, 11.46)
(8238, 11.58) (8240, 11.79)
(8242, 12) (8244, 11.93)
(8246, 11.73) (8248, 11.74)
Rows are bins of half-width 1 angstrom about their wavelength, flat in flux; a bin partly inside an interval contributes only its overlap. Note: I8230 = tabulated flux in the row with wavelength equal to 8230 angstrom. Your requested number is 11.77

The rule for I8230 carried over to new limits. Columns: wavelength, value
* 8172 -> 12.11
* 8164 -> 11.69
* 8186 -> 11.41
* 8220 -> 11.43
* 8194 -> 11.45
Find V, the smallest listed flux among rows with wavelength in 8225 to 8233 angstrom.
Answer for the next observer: 11.51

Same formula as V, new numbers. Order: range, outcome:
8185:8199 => 11.41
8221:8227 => 11.36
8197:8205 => 11.5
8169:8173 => 12.11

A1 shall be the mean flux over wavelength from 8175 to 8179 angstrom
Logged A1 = 11.9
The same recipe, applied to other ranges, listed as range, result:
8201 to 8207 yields 11.5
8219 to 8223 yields 11.4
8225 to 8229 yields 11.6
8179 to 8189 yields 11.5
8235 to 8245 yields 11.8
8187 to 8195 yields 11.5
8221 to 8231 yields 11.5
